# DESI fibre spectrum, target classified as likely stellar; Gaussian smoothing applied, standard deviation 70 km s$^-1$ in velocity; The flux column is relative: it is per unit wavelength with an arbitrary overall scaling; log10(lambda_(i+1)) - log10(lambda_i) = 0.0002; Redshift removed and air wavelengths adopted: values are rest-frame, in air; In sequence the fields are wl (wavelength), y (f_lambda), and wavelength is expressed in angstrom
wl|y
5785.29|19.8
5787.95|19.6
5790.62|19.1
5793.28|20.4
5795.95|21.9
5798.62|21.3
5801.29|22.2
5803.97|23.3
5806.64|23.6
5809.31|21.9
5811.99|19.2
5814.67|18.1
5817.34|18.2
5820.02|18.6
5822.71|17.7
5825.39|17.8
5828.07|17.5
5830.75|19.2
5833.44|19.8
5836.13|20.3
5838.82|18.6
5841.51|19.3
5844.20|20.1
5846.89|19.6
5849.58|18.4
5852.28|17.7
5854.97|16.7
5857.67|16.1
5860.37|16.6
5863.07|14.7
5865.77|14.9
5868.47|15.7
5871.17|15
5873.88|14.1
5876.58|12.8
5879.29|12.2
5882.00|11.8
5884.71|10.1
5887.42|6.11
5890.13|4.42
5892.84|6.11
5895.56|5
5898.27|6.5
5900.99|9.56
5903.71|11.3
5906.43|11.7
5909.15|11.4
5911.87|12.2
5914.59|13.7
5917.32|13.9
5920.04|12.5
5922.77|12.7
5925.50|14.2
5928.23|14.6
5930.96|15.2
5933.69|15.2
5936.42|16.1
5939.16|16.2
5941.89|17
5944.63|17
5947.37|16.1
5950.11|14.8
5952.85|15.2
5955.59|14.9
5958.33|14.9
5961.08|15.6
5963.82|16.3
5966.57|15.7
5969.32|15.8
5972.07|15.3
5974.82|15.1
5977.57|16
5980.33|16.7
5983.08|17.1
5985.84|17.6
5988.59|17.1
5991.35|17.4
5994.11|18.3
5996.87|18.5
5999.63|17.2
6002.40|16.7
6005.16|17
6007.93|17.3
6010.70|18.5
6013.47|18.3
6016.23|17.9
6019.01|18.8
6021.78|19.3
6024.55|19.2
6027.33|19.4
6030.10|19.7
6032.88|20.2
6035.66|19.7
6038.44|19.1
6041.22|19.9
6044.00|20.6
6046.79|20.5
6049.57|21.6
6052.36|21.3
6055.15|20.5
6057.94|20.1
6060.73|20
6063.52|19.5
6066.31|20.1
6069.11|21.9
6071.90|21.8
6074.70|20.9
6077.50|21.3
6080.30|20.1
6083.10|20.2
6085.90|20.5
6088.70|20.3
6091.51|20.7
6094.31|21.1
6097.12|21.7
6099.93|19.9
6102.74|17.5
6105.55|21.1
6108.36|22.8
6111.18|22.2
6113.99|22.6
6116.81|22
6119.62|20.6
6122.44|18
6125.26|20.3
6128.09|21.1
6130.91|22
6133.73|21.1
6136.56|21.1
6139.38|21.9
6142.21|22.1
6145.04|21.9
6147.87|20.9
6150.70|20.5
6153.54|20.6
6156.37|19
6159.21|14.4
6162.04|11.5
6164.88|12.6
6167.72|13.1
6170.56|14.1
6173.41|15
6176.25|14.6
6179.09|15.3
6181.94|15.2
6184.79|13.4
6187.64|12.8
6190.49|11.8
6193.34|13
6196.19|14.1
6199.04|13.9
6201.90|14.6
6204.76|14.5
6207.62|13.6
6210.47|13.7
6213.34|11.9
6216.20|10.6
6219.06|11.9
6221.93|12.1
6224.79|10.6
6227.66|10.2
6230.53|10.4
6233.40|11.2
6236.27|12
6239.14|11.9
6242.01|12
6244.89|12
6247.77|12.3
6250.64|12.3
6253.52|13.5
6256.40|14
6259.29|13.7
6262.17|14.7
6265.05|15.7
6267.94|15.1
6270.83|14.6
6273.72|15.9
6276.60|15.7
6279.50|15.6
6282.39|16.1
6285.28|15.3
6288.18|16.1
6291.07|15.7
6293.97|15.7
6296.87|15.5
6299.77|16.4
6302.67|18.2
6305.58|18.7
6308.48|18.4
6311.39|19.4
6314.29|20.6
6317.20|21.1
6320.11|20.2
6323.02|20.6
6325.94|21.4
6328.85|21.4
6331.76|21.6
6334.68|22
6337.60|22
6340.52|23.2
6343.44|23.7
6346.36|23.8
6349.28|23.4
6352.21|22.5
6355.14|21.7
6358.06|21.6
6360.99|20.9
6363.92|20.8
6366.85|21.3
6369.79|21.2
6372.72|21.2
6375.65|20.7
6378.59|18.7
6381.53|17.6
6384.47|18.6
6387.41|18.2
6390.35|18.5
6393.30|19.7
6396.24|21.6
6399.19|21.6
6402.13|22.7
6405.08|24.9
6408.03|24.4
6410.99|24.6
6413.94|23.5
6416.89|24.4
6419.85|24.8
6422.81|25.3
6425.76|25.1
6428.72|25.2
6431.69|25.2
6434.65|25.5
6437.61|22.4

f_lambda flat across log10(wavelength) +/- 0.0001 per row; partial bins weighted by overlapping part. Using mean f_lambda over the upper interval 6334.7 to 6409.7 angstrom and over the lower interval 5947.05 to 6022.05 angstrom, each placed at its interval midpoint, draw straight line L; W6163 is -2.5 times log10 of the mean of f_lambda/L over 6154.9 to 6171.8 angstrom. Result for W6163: 0.31 mag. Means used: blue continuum 16.7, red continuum 21.4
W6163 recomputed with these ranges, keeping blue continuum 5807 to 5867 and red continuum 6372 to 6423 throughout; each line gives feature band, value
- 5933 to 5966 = 0.200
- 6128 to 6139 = -0.070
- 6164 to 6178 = 0.406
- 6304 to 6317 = 0.090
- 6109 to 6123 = -0.073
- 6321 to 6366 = -0.034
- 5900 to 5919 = 0.482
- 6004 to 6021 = 0.078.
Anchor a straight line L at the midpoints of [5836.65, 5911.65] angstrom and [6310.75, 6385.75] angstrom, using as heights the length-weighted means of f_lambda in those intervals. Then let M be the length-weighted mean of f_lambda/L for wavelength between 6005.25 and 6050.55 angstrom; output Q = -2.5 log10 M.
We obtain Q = -0.21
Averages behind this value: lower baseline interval 13.3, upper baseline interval 21.2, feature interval 19.3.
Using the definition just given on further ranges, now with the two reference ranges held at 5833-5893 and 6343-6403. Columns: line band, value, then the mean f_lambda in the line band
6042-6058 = -0.21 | 20.8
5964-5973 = 0.03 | 15.7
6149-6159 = -0.06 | 19.4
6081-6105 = -0.15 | 20.3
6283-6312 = 0.19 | 16.8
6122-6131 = -0.13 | 20.3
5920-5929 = 0.15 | 13.6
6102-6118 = -0.21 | 21.5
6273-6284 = 0.24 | 15.8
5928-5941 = 0.01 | 15.6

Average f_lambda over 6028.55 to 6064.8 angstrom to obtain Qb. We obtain 20.2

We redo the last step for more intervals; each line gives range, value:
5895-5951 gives 13.3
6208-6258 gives 12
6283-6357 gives 19.9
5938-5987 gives 16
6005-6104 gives 19.9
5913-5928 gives 13.5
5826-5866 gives 18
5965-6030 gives 17.4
